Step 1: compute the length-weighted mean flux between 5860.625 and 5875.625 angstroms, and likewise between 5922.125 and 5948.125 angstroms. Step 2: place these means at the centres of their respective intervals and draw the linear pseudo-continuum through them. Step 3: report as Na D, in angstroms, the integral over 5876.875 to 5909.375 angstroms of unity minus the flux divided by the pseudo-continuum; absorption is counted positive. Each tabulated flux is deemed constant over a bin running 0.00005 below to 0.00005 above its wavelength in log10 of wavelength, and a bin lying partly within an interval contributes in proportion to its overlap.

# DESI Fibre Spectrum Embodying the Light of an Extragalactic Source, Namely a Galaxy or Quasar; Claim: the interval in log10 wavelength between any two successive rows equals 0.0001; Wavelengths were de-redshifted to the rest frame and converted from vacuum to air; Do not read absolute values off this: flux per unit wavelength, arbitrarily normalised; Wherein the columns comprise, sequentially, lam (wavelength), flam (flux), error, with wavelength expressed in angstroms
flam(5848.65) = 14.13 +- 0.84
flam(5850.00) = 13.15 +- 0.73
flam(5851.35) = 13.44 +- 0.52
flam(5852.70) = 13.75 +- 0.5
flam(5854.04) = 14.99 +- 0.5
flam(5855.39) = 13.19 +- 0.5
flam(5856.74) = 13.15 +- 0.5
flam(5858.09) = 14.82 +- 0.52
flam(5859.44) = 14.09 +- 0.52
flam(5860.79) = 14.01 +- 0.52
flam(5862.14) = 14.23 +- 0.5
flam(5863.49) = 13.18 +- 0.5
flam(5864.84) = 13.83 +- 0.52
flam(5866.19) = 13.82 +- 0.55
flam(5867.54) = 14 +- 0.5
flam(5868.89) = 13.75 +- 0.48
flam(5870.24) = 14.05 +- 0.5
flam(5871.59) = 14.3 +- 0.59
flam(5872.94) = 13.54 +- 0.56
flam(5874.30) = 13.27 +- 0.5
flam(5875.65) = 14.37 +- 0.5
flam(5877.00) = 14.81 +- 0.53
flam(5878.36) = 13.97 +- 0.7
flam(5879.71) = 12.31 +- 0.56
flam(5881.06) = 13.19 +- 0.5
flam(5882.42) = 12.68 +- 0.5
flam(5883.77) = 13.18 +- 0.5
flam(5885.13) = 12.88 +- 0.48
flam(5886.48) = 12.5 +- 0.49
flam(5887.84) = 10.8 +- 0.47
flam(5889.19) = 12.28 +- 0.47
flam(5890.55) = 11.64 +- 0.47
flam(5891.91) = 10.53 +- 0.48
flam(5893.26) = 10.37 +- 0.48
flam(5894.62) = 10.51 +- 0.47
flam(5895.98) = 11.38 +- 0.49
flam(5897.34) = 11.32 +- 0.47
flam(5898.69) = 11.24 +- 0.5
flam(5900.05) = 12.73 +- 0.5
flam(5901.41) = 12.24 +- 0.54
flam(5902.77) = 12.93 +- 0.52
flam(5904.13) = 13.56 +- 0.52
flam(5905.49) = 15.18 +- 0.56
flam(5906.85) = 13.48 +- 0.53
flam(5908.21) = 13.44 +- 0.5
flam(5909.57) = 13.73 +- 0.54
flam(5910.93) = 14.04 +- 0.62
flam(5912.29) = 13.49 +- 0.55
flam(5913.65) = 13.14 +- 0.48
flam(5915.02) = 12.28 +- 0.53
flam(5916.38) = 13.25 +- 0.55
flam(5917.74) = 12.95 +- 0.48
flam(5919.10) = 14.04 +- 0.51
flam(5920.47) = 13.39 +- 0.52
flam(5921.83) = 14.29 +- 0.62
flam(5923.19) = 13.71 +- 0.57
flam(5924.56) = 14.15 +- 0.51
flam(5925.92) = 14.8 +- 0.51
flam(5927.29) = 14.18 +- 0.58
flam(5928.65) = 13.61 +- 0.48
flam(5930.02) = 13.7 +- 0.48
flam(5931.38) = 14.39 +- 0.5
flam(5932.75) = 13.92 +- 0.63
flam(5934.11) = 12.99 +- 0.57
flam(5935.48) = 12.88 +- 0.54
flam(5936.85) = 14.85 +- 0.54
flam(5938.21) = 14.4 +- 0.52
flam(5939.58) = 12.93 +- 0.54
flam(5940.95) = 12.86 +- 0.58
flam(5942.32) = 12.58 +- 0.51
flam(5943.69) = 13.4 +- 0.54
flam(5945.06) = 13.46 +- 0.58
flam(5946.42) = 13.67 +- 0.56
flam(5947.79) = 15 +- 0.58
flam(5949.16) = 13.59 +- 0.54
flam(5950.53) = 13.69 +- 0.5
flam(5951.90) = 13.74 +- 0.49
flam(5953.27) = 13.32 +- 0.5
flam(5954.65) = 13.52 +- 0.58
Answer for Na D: 3.2 angstroms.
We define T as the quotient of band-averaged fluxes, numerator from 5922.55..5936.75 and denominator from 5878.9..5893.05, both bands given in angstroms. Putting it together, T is 1.14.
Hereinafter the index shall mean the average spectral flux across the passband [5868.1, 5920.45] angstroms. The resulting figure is 12.9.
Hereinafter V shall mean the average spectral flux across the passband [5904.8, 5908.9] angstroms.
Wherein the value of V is 14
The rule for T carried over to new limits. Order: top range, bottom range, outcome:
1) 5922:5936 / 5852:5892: 1.03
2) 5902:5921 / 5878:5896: 1.12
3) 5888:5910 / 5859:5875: 0.88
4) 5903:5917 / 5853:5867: 0.97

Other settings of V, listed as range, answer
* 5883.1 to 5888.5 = 12.3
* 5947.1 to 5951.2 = 14.1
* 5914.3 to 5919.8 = 13.1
